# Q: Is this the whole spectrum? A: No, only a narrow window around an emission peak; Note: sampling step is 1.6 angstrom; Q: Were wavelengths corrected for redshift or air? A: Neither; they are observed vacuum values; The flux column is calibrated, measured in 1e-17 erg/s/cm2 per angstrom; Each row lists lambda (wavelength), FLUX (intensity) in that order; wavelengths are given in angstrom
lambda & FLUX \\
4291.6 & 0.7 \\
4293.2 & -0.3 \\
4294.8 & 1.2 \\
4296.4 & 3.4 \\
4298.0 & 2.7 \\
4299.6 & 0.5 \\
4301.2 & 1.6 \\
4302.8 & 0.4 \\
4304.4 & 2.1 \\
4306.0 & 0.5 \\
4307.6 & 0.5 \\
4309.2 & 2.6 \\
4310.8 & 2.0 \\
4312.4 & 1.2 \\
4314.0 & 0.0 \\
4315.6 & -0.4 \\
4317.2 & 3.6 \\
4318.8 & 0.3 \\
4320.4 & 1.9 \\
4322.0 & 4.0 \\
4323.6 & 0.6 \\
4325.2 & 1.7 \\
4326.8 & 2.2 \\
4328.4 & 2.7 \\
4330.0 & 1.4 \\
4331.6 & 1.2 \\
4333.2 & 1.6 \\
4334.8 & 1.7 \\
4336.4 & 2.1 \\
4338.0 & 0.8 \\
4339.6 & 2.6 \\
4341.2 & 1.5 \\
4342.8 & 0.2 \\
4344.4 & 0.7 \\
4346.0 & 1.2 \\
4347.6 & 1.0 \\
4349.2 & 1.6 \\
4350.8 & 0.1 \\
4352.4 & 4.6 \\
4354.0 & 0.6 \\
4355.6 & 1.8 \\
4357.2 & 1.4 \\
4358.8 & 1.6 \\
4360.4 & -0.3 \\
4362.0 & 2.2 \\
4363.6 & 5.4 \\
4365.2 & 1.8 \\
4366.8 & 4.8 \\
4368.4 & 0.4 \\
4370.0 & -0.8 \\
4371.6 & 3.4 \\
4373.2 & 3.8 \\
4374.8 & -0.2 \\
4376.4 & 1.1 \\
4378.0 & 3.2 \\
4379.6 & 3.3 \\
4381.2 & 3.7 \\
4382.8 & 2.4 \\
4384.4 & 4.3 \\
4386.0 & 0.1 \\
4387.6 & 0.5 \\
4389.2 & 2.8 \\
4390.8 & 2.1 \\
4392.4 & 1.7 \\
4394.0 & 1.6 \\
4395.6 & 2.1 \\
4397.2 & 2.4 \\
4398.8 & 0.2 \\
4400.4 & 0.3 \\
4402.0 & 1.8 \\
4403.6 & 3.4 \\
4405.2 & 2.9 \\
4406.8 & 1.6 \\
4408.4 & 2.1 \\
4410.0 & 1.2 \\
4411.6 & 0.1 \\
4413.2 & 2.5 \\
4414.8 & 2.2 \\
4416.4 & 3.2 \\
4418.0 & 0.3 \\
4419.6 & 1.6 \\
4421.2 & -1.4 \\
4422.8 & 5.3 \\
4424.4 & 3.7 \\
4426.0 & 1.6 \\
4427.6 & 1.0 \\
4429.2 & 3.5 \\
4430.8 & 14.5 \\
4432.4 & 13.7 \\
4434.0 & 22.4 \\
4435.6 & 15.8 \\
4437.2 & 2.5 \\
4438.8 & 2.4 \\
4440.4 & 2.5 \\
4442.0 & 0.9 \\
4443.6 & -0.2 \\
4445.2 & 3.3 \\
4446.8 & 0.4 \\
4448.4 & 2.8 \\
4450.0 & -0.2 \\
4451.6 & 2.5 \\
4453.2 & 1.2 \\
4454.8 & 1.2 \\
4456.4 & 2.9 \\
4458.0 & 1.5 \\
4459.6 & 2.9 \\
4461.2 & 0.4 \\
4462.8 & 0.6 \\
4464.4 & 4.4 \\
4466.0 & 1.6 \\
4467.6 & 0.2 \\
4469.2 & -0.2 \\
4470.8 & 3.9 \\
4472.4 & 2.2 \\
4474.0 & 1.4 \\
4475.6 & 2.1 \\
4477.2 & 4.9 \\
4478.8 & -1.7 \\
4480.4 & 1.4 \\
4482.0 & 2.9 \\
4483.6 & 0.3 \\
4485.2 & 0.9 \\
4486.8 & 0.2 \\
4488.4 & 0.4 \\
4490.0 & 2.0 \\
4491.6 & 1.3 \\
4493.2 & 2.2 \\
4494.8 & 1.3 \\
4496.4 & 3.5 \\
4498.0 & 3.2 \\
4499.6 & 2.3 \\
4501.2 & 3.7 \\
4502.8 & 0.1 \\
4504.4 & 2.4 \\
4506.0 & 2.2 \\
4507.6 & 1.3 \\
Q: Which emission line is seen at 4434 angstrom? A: [O II]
